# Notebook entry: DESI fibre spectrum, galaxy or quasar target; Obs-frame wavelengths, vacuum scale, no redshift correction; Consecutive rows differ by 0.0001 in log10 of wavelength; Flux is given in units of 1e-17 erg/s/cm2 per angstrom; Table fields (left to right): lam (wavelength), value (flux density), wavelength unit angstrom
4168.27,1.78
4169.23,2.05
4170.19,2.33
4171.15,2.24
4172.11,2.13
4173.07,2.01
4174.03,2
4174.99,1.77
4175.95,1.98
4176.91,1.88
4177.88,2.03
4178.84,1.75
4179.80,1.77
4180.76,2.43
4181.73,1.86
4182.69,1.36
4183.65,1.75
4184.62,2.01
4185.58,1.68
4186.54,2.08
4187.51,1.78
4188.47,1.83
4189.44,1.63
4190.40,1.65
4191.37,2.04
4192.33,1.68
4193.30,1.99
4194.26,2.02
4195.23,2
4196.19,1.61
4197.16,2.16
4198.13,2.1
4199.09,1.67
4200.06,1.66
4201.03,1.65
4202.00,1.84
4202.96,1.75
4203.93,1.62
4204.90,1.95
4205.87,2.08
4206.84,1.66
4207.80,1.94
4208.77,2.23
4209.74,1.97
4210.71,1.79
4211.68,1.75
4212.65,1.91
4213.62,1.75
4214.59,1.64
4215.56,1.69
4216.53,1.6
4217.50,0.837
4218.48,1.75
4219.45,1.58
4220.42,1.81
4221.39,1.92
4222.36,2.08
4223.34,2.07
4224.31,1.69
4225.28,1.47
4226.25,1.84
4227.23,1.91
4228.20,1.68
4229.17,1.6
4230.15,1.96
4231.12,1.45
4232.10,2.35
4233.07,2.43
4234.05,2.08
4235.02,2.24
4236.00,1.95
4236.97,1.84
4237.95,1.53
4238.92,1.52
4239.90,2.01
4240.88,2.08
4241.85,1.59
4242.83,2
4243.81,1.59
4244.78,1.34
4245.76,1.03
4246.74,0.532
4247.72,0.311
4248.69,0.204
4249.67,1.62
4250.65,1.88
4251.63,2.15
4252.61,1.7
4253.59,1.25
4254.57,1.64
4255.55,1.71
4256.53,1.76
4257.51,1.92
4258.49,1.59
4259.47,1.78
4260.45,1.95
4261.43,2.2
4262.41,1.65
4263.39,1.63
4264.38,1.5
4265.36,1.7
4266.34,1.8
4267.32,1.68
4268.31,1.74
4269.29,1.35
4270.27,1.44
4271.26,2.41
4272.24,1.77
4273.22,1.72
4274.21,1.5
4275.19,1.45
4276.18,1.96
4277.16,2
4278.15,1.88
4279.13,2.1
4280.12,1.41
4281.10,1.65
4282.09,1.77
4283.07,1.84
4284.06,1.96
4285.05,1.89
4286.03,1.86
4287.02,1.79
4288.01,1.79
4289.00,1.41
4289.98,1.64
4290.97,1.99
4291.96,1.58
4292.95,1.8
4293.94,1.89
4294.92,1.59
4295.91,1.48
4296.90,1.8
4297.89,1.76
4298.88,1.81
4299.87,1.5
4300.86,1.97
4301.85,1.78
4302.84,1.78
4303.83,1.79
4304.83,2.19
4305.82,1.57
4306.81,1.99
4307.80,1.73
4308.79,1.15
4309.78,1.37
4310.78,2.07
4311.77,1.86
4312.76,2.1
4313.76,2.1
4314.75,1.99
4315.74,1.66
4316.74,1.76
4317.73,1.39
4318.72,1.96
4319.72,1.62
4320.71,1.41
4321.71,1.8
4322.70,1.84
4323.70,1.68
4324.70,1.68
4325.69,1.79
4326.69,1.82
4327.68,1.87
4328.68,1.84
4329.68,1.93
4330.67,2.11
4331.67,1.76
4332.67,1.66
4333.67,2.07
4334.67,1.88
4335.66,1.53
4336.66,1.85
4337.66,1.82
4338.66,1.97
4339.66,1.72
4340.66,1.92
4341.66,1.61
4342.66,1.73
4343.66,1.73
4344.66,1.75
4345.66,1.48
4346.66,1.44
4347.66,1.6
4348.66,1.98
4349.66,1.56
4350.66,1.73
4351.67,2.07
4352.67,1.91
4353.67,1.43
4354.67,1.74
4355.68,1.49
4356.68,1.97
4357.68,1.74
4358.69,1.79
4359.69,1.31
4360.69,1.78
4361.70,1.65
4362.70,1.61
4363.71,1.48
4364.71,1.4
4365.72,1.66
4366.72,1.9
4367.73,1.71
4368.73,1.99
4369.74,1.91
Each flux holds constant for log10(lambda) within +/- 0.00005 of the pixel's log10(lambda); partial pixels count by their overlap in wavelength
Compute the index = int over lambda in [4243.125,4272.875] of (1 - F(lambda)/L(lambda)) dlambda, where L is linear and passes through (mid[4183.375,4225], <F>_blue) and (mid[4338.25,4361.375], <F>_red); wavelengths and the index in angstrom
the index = 3.5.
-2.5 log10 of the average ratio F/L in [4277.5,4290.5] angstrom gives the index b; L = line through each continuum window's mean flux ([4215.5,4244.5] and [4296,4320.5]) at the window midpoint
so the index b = 0.005 mag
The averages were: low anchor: 1.8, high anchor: 1.77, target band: 1.77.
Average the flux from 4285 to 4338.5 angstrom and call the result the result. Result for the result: 1.77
